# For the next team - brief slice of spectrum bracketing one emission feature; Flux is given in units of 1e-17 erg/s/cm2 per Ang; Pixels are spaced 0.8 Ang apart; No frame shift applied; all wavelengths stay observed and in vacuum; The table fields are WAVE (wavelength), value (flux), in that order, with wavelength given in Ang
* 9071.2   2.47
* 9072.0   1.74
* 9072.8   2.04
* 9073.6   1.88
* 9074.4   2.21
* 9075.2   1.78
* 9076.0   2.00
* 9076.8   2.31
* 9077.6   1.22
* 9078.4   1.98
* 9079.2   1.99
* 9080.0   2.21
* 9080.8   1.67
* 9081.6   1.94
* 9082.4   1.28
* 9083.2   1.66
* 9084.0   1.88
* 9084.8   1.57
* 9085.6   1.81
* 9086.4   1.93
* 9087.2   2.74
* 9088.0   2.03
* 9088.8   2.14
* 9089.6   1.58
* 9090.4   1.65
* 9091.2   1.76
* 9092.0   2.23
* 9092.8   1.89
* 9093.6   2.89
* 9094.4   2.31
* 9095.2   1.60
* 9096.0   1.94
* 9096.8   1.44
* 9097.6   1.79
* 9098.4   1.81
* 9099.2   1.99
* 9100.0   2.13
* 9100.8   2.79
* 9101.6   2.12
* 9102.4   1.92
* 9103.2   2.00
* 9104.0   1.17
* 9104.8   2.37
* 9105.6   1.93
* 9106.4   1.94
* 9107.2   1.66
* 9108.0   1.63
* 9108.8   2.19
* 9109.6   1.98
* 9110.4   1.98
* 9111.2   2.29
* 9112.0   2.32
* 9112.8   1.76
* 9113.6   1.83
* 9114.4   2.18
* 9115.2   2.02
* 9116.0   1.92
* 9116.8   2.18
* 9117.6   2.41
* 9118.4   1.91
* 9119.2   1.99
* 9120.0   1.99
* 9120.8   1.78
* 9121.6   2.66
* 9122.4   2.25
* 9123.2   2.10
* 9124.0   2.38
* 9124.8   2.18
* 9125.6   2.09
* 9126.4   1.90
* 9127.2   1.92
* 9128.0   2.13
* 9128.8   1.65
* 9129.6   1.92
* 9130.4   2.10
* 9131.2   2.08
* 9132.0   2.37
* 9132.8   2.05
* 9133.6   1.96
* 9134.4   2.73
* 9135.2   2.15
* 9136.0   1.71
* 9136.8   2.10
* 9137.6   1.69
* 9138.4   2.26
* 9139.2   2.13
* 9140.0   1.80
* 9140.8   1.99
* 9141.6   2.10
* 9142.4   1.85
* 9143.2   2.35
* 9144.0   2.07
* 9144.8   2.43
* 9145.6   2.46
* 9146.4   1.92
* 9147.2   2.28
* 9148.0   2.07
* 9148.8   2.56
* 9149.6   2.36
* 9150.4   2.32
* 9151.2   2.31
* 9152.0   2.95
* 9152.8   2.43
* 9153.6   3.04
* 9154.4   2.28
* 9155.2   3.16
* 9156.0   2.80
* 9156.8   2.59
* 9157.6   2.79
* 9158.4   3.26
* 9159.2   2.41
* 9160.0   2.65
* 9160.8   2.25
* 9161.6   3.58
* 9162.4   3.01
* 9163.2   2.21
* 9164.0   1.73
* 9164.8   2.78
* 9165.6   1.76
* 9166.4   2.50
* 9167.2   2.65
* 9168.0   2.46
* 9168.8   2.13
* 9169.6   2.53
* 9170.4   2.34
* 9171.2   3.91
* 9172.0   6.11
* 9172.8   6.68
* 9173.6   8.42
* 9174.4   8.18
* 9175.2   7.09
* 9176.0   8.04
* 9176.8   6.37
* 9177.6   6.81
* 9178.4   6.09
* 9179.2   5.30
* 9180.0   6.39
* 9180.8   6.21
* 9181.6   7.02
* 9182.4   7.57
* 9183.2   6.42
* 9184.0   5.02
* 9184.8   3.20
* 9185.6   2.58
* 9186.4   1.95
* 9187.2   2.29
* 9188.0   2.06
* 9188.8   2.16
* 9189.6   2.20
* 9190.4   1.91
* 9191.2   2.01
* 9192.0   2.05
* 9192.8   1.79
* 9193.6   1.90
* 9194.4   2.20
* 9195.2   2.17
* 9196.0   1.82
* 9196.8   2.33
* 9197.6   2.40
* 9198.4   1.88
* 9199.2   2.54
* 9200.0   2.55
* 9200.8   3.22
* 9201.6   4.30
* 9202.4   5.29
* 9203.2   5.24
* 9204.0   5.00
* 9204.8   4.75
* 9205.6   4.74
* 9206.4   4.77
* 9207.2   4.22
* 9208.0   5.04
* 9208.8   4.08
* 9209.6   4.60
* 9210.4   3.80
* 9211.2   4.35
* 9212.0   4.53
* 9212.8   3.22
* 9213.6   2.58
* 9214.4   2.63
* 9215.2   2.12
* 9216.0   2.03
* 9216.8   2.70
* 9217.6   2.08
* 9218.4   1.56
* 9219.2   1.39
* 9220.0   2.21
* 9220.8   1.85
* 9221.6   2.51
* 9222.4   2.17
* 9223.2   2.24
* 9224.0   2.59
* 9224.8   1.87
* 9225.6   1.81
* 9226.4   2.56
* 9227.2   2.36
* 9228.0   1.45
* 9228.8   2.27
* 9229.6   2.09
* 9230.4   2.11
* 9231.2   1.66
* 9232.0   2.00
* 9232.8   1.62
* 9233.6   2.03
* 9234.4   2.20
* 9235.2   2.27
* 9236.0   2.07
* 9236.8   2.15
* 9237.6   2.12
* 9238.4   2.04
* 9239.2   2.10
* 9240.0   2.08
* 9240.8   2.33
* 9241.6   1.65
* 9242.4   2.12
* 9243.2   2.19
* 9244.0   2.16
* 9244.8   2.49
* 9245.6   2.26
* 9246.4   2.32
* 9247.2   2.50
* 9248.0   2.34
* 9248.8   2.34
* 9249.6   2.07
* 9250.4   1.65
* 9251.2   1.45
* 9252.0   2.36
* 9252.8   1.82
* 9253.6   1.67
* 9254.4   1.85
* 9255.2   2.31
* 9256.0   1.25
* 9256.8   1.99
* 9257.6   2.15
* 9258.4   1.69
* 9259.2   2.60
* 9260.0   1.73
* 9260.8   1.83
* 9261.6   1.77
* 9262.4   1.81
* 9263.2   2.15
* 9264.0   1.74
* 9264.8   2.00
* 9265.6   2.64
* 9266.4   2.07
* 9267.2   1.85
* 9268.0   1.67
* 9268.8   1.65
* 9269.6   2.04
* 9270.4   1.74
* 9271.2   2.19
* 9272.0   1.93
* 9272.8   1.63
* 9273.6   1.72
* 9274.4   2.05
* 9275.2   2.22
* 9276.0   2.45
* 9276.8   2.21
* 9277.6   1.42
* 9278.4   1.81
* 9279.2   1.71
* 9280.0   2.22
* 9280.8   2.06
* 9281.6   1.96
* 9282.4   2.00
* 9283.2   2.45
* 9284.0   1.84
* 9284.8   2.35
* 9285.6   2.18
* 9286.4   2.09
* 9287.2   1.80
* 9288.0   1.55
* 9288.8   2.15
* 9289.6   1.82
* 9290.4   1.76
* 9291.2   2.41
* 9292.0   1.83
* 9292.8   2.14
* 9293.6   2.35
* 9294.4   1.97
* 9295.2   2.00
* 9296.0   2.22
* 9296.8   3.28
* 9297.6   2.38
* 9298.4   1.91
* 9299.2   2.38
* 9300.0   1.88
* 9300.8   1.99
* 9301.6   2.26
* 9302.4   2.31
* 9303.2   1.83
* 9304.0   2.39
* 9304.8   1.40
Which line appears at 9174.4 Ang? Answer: H-alpha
